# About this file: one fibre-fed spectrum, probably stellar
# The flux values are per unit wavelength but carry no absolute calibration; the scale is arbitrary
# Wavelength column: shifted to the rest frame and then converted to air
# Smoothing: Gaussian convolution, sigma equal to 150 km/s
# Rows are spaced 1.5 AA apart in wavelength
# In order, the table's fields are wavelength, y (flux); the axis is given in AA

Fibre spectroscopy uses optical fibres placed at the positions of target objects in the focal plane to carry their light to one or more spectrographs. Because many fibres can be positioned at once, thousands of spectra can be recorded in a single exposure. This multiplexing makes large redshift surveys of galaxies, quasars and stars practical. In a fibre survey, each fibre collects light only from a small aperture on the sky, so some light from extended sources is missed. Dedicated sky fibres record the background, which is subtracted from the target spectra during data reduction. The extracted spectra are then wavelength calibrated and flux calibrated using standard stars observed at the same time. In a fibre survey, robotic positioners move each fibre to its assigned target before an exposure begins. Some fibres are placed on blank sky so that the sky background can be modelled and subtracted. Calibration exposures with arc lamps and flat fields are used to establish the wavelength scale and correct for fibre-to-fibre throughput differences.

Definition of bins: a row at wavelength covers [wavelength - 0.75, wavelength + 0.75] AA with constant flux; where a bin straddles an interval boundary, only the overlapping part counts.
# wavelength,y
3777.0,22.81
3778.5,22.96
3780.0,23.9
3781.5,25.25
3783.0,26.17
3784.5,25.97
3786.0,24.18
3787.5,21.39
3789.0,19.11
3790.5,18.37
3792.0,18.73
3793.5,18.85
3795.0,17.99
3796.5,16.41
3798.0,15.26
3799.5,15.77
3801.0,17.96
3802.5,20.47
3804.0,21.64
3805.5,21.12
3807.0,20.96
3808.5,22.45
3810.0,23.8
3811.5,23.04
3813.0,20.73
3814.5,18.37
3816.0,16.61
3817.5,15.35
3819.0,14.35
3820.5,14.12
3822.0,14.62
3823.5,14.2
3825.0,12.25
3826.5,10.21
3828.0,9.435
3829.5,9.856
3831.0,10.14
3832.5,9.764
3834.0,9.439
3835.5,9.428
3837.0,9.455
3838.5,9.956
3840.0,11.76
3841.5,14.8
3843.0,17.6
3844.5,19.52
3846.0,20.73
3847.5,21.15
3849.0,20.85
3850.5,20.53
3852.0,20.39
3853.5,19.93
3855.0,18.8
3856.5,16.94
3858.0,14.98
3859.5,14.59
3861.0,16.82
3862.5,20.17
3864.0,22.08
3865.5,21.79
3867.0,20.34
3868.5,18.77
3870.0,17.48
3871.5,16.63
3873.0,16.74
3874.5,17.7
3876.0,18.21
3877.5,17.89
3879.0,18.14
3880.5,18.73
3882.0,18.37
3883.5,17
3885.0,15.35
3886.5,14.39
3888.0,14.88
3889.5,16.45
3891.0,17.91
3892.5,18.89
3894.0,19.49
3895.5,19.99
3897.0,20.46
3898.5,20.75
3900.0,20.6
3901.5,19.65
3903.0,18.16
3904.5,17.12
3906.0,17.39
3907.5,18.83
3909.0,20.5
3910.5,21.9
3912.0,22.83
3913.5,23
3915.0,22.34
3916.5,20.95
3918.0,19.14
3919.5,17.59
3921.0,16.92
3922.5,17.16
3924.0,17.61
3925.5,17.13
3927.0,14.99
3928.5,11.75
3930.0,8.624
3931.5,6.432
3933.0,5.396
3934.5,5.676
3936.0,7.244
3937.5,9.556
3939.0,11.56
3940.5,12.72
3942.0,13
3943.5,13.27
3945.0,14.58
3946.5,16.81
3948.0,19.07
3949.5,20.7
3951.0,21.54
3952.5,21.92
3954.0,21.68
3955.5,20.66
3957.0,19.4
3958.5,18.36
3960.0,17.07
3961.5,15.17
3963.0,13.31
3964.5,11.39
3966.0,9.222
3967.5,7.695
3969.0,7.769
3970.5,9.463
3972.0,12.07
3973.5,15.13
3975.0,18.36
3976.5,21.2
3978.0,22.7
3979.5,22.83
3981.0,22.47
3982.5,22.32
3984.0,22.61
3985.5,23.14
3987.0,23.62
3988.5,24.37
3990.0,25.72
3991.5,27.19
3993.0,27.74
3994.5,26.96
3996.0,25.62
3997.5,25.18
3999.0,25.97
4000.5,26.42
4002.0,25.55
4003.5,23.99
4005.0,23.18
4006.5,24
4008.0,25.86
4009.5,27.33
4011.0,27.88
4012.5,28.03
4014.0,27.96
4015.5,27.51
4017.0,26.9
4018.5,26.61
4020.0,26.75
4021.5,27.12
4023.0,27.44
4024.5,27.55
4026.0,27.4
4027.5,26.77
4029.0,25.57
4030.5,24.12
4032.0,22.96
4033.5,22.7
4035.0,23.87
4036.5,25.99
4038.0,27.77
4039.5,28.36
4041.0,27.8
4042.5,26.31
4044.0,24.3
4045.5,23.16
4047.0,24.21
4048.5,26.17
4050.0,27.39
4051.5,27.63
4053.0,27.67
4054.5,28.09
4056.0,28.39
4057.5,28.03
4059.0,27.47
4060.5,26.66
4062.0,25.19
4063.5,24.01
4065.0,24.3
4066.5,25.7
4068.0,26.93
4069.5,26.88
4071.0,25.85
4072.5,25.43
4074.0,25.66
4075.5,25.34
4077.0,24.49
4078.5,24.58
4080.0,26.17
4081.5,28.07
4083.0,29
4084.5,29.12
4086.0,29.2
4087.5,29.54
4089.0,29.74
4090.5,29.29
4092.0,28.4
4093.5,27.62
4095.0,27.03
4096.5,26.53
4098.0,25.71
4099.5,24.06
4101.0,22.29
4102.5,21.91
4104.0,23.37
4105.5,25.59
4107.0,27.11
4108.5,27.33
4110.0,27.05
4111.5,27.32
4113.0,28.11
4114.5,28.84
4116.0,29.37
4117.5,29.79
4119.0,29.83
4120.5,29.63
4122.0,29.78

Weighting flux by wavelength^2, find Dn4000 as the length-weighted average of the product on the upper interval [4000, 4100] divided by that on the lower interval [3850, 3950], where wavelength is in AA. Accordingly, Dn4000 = 1.68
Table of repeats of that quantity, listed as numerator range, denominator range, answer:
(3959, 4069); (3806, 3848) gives 1.73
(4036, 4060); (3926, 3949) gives 2.45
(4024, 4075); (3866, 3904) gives 1.56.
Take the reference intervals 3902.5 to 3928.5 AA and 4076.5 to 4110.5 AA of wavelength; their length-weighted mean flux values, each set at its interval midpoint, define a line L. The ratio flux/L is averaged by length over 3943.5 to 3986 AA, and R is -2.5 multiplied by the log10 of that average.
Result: 0.208 mag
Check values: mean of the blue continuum 18.8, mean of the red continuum 26.7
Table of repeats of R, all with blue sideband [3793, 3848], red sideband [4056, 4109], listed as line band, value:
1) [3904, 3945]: 0.30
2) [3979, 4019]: -0.11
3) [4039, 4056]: -0.06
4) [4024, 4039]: -0.05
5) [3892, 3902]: -0.06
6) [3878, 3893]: 0.09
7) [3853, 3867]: -0.06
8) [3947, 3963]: 0.11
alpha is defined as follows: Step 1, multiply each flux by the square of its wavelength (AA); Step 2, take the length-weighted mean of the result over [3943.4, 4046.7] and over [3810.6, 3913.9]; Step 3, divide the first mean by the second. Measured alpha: 1.4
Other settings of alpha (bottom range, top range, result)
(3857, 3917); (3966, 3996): 1.13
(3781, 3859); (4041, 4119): 1.76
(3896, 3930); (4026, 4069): 1.49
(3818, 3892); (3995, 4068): 1.78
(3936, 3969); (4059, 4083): 1.79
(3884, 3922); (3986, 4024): 1.45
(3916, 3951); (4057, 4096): 2.07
